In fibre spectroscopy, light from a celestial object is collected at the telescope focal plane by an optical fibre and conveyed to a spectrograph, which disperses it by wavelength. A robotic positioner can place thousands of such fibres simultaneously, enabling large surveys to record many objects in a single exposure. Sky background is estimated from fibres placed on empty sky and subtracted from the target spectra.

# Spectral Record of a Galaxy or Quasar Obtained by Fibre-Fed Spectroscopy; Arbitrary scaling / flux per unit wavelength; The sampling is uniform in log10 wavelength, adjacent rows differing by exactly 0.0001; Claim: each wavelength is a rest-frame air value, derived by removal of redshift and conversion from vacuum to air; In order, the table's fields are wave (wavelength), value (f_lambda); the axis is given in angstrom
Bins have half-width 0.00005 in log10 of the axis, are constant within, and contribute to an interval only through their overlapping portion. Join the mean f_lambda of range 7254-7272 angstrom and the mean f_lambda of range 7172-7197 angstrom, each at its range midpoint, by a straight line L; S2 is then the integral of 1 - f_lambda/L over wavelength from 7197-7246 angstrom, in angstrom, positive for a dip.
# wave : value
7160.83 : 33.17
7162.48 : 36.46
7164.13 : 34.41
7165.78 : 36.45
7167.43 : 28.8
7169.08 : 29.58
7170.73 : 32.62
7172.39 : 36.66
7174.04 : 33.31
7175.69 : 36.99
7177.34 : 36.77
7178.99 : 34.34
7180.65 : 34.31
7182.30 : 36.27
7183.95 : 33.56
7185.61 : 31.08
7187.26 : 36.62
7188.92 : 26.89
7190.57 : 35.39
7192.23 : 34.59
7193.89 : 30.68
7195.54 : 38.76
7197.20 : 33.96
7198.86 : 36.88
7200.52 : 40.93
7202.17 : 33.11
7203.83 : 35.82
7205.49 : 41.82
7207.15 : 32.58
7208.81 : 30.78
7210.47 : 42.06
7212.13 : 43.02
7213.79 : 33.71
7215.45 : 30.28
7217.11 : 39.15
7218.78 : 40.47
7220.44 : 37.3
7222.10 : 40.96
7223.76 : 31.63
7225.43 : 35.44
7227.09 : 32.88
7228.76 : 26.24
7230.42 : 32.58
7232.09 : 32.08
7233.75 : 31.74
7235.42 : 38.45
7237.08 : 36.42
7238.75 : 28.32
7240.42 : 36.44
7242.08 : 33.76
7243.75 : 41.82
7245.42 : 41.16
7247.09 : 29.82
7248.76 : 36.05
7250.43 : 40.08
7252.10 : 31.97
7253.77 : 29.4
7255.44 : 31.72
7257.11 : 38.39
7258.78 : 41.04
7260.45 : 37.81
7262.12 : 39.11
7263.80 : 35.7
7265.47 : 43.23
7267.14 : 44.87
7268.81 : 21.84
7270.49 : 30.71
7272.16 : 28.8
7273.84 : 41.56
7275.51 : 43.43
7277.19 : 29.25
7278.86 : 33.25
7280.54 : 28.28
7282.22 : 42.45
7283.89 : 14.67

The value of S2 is -0.9 angstrom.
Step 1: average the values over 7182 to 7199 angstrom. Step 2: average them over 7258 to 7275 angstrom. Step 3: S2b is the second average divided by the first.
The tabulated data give 1.08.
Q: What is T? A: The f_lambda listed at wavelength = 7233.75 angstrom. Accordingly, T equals 31.74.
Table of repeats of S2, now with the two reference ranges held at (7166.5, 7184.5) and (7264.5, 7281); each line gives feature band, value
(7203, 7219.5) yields -1.3 angstrom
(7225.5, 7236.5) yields 0.6 angstrom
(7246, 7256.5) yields 0.3 angstrom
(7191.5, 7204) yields -0.5 angstrom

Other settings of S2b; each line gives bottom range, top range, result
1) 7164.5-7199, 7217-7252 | 1.04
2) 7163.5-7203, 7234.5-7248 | 1.04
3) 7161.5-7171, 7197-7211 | 1.10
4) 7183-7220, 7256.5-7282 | 1.01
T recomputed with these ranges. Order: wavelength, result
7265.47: 43.23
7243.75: 41.82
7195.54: 38.76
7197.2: 33.96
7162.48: 36.46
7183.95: 33.56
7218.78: 40.47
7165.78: 36.45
